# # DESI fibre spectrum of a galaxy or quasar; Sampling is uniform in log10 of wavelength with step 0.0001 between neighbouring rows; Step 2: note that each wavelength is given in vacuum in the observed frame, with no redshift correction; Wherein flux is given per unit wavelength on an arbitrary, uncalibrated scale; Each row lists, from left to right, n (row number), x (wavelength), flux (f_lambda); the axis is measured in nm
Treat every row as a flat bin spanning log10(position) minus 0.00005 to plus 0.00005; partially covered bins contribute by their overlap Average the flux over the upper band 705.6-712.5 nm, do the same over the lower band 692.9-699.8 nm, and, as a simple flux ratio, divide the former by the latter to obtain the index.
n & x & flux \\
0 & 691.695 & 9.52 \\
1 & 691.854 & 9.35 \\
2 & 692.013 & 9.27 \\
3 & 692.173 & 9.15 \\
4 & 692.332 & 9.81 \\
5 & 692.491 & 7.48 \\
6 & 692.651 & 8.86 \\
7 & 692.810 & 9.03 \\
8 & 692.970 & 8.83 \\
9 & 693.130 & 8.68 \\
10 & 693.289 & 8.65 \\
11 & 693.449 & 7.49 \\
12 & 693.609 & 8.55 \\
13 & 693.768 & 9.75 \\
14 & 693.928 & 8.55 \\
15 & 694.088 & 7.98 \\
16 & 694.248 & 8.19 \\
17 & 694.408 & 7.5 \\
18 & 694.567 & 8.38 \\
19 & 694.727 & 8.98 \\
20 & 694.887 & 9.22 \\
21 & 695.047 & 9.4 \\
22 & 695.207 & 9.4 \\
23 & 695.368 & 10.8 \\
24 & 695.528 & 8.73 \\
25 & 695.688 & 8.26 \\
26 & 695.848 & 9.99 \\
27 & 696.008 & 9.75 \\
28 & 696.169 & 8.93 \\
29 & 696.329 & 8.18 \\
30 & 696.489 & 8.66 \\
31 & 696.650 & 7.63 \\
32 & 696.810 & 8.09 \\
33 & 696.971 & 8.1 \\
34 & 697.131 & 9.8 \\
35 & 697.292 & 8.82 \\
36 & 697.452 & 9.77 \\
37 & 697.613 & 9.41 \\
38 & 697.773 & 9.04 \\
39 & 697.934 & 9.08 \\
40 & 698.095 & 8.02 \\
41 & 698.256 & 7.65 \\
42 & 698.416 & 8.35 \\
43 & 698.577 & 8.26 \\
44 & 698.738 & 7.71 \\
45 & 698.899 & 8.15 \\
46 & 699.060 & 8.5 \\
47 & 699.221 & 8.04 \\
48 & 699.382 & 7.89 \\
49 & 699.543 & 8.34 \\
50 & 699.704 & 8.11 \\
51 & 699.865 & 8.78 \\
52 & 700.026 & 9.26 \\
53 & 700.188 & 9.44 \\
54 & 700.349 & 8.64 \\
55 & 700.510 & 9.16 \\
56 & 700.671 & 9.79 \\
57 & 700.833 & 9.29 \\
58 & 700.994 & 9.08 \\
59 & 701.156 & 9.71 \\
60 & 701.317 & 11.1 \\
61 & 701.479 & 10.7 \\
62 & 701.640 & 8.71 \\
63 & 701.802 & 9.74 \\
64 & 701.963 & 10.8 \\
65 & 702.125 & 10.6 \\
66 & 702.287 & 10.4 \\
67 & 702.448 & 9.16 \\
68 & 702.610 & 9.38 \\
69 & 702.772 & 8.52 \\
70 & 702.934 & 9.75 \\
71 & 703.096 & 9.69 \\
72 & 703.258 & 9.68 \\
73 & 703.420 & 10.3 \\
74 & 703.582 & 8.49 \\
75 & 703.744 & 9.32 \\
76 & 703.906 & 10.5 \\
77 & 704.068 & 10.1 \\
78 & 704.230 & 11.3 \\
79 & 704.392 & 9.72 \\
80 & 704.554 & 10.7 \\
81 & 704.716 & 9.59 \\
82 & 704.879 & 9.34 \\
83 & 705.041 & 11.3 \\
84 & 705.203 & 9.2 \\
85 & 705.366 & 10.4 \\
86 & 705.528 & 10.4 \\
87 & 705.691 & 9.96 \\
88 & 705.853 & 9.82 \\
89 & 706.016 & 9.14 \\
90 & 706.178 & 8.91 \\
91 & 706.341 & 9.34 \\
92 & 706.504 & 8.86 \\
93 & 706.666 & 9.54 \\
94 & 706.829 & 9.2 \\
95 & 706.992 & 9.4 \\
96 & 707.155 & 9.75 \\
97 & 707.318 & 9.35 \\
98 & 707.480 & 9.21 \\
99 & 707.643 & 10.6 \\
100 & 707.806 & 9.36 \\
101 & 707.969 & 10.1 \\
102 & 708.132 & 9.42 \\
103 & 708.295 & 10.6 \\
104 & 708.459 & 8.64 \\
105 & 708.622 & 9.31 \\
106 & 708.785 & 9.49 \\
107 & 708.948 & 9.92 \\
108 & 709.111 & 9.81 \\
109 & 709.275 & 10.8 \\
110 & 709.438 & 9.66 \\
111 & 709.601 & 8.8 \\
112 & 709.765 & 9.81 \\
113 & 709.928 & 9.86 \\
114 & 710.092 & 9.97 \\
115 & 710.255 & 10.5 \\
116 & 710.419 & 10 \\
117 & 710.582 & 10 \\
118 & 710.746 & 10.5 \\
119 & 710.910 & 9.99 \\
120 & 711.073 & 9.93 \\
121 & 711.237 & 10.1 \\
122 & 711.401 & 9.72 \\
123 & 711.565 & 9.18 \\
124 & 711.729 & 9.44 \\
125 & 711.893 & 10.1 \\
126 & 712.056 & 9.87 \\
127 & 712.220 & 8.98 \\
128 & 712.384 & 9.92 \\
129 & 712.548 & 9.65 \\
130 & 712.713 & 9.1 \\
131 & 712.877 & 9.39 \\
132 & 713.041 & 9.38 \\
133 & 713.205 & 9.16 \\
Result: 1.1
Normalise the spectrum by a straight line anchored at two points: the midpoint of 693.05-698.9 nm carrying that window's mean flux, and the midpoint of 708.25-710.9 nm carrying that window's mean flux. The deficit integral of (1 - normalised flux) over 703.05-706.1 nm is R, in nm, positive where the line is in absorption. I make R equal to -0.17 nm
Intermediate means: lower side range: 8.71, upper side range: 9.85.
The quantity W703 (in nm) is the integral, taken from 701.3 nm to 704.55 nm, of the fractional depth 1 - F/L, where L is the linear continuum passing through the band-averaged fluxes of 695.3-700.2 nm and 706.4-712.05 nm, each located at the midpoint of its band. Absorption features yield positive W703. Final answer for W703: -0.26 nm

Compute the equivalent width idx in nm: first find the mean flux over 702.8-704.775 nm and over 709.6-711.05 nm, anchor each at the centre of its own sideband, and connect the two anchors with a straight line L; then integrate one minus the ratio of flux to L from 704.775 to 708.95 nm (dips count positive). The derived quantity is 0.13 nm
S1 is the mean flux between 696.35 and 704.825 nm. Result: 9.2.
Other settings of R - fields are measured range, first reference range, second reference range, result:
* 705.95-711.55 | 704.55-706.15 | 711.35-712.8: 0.020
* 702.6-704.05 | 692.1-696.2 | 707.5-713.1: -0.028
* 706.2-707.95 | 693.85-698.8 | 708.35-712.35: 0.012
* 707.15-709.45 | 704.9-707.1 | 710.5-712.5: -0.005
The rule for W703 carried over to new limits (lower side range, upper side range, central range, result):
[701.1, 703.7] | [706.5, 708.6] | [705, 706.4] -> -0.02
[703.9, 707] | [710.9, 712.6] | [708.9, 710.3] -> -0.02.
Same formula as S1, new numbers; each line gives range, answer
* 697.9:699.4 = 8.15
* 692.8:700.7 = 8.7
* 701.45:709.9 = 9.74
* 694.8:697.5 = 9.02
